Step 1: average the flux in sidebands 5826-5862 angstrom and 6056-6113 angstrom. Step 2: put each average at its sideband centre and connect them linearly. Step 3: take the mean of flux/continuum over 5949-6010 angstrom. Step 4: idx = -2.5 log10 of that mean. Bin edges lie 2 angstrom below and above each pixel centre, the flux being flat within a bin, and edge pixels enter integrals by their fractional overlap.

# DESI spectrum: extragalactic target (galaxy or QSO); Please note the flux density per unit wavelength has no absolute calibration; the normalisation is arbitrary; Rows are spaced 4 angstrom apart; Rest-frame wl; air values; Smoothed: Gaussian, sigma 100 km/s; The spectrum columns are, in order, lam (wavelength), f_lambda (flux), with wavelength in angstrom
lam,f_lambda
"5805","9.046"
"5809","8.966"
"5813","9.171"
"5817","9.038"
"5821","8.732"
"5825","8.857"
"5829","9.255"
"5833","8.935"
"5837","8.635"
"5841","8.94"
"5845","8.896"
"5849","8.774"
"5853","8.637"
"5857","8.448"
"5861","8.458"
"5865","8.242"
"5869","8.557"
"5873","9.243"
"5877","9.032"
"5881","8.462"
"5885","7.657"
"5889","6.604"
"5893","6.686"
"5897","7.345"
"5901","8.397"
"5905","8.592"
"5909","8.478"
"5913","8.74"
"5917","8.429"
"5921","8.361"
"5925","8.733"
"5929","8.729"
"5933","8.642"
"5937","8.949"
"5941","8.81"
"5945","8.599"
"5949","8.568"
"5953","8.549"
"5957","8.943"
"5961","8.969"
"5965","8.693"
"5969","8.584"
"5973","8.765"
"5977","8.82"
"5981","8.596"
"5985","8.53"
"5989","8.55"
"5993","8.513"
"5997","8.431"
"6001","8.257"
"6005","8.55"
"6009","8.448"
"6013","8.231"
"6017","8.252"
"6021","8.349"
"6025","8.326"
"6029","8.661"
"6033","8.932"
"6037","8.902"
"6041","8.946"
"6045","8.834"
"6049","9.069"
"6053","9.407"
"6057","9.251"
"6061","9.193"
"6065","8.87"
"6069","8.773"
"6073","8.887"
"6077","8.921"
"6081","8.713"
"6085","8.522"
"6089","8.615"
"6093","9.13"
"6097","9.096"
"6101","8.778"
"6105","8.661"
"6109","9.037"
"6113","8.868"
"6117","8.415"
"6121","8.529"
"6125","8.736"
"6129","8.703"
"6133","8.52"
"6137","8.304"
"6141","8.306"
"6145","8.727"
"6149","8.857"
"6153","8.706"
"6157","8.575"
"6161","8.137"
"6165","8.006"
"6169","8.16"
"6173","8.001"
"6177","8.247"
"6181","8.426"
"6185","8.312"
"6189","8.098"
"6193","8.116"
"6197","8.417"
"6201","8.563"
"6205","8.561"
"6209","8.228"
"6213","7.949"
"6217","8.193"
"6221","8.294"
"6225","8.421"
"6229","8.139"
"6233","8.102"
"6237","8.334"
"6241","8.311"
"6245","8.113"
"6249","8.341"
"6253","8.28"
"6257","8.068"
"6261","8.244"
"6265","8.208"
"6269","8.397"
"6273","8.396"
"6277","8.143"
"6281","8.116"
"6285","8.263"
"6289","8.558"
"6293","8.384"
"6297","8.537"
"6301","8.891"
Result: 0.028 mag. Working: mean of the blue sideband 8.79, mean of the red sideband 8.88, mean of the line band 8.61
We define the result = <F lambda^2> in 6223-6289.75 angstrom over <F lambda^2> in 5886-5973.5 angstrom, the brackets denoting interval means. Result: 1.09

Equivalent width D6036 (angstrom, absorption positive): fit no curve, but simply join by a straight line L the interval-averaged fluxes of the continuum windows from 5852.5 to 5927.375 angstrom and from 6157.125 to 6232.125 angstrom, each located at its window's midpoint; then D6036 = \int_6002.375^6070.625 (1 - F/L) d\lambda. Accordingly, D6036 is -4.18 angstrom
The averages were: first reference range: 8.26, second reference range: 8.24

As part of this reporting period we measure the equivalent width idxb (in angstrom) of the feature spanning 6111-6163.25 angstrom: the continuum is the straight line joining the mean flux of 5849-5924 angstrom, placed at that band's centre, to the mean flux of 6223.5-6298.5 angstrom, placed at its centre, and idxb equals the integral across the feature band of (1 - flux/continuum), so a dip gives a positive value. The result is -1.84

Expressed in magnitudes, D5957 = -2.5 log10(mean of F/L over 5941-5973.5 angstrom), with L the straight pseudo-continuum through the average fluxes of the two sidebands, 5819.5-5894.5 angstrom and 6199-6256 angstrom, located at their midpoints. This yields -0.036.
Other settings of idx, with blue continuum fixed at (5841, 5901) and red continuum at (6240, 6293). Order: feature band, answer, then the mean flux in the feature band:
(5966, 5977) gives -0.06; 8.7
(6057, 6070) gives -0.09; 9.01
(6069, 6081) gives -0.08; 8.85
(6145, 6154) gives -0.07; 8.78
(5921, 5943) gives -0.06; 8.74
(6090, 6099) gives -0.10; 9.06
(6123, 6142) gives -0.03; 8.52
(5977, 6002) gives -0.03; 8.52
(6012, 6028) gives -0.01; 8.32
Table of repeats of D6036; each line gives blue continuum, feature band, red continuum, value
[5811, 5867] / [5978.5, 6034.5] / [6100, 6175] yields 1.1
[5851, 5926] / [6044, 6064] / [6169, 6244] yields -2.2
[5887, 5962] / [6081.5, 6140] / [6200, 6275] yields -2.8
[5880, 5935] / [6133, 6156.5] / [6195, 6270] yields -1.0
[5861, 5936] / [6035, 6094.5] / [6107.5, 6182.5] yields -3.6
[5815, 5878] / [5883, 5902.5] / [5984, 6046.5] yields 3.2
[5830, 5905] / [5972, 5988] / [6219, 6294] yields -0.7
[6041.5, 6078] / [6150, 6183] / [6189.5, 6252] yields 0.9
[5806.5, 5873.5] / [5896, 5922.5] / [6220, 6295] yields 1.0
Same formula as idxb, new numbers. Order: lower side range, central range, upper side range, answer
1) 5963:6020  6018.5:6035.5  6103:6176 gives -0.1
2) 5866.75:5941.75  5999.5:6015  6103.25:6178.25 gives 0.1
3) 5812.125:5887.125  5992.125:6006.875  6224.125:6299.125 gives 0.2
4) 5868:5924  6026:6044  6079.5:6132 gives -0.6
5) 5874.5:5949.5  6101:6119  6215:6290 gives -1.0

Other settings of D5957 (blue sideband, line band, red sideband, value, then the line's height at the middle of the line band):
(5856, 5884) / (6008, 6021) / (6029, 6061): 0.08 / 8.96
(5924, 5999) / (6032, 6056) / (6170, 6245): -0.06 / 8.54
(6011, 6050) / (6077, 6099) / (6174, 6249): -0.04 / 8.52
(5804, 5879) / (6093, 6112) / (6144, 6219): -0.06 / 8.44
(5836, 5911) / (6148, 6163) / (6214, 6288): -0.04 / 8.26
